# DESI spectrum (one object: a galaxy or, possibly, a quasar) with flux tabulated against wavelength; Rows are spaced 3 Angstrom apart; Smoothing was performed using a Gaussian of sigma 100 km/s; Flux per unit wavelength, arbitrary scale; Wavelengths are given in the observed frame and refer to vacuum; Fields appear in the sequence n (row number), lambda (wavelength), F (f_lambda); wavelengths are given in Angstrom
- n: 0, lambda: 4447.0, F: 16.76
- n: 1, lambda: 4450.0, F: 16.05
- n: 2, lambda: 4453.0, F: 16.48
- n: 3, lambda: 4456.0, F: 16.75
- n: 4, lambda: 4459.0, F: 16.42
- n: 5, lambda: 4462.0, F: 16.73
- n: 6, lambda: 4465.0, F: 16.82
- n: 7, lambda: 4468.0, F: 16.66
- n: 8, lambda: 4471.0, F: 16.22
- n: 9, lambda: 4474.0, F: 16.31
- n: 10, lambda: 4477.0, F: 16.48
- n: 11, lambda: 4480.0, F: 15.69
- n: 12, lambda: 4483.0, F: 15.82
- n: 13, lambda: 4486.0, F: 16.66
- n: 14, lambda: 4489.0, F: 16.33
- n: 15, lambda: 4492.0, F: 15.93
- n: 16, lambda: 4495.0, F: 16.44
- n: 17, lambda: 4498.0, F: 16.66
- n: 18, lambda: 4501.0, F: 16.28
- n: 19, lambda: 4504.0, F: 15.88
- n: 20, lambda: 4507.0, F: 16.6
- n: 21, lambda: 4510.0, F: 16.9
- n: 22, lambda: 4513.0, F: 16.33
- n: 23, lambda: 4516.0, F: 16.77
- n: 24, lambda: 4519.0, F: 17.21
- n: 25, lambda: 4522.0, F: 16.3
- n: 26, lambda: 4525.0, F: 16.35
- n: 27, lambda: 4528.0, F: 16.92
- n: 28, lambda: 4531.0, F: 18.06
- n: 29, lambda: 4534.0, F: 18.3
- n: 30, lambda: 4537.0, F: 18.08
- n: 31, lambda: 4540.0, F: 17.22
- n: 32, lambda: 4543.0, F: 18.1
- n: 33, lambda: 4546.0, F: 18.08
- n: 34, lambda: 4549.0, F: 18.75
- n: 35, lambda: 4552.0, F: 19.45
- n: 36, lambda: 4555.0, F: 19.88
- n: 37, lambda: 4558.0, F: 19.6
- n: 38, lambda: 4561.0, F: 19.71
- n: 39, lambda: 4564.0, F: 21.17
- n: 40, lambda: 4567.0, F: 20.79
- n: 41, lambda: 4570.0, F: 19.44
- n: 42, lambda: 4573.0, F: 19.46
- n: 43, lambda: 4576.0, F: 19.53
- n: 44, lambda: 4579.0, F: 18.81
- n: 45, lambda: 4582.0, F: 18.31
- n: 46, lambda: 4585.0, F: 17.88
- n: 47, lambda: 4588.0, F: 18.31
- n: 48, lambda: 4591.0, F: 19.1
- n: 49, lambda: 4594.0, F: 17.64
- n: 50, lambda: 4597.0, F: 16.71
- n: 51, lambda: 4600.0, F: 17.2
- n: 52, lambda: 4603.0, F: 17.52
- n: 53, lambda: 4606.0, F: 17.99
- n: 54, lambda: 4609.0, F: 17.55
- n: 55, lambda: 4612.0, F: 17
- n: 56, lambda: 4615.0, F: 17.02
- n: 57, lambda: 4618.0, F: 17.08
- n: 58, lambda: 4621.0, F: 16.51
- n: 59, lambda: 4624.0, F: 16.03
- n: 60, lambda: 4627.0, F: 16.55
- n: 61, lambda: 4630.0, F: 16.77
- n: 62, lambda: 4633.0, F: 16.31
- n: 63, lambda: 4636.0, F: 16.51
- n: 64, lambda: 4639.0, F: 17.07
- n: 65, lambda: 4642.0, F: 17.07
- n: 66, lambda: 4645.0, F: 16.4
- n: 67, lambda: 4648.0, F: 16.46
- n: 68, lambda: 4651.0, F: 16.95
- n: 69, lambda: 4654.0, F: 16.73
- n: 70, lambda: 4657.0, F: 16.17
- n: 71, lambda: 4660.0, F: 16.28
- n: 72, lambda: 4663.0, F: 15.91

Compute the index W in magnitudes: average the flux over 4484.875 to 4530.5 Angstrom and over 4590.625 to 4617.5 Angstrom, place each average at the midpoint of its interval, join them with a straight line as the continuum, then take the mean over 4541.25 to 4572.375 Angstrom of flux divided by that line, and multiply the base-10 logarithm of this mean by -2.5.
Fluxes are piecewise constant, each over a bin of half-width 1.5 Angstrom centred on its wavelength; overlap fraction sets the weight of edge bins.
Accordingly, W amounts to -0.15 mag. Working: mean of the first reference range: 16.5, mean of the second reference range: 17.4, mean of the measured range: 19.5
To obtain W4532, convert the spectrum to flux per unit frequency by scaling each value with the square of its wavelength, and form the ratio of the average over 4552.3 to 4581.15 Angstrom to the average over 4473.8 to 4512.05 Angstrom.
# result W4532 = 1.3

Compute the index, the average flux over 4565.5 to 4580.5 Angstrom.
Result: 19.6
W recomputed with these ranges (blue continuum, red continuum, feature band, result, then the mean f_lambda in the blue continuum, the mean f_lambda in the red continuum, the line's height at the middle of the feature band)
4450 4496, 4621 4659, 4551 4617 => -0.131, 16.4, 16.6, 16.5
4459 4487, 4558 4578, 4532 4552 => 0.046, 16.4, 20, 19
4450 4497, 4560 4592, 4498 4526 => 0.061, 16.4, 19.3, 17.5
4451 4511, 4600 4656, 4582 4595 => -0.095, 16.4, 16.9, 16.7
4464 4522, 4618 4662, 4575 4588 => -0.127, 16.4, 16.6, 16.5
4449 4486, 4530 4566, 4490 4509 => 0.069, 16.4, 18.9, 17.4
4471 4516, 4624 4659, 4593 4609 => -0.057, 16.3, 16.6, 16.5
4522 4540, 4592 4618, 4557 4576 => -0.152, 17.4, 17.3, 17.4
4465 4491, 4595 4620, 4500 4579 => -0.086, 16.3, 17.3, 16.7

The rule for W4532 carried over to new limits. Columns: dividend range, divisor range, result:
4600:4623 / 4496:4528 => 1.09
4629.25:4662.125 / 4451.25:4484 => 1.09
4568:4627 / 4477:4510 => 1.15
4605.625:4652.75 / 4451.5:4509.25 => 1.09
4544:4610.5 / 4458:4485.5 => 1.20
